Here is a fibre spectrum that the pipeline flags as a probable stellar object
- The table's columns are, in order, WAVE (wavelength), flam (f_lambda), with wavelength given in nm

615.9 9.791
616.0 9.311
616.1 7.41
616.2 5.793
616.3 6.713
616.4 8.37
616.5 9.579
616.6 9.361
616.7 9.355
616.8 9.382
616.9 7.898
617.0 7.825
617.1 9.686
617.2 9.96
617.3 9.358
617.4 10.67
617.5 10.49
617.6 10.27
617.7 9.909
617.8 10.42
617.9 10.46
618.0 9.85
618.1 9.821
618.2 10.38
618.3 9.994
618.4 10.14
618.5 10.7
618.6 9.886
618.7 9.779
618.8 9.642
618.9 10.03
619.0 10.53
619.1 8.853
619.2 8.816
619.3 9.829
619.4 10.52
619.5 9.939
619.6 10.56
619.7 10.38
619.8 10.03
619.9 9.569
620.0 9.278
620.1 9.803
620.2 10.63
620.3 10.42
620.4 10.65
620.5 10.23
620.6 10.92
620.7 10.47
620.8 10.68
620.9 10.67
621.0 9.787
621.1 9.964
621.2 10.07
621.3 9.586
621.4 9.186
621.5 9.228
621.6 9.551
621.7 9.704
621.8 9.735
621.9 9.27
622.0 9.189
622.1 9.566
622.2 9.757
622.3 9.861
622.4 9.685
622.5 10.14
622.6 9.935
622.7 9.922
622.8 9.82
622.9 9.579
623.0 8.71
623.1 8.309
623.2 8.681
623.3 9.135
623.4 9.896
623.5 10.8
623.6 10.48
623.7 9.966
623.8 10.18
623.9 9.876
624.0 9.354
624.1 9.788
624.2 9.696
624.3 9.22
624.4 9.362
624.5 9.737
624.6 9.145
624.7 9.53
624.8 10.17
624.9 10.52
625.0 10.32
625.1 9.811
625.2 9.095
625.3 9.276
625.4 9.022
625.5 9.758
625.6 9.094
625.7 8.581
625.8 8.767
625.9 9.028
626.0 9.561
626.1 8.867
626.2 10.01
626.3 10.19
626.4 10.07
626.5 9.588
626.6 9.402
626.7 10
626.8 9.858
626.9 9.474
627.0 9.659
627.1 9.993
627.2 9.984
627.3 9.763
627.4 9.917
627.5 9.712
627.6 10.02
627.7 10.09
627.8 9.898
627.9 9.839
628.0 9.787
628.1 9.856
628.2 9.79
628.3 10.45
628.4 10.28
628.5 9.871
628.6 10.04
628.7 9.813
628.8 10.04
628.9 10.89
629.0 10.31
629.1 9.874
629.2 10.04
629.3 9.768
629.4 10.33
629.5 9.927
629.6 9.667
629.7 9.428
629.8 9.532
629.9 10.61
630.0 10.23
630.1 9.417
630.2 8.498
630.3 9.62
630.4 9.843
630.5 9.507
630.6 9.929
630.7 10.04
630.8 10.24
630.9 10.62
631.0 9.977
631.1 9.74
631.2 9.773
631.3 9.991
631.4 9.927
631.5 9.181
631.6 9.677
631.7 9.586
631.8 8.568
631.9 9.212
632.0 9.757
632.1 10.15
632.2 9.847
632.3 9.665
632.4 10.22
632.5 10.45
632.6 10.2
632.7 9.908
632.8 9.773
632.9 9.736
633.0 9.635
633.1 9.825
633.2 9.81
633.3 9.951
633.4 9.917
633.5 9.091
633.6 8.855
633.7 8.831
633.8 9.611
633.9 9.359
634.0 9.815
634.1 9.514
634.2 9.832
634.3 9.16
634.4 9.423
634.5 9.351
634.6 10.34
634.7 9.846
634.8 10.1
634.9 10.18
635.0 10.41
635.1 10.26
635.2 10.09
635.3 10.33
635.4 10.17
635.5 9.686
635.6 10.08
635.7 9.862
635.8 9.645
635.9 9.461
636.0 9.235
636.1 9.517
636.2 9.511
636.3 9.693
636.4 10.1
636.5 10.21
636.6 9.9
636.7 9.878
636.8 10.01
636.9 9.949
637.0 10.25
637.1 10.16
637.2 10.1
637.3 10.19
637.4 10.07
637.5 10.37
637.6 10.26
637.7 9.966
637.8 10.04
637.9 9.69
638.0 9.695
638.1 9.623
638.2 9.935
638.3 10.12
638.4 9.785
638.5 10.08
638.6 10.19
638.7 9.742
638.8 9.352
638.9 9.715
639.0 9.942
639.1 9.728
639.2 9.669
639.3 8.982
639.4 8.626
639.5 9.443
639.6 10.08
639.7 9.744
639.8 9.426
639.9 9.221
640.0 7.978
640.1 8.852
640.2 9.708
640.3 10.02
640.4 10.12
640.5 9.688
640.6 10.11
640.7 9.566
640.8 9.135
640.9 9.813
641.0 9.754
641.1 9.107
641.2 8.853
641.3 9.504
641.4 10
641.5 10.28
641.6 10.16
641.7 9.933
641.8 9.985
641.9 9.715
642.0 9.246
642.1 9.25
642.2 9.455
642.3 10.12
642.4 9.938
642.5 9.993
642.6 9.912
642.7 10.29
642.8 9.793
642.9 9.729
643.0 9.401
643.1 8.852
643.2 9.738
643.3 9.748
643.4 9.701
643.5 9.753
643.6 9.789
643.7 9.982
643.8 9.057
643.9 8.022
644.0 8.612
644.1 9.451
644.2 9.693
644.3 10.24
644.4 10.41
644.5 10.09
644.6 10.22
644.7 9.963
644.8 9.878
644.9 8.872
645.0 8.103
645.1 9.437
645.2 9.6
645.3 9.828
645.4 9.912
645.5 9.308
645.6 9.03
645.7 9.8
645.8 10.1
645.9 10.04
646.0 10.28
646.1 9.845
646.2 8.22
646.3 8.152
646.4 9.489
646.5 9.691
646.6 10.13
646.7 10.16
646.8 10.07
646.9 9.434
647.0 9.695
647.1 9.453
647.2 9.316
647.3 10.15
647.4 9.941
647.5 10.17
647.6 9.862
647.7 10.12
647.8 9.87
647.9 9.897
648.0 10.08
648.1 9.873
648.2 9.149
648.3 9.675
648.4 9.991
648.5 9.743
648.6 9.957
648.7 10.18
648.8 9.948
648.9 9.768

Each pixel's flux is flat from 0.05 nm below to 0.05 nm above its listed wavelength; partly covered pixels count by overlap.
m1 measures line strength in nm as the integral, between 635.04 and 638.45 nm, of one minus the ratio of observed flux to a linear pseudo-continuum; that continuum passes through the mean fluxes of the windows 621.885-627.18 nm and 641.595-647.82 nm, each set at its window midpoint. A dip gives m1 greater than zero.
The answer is -0.11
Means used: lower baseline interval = 9.6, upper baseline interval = 9.65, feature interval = 9.94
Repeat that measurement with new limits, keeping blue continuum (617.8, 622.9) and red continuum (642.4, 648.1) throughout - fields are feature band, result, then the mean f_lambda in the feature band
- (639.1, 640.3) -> 0.05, 9.3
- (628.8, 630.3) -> -0.01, 9.89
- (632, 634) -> 0.01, 9.73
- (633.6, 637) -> -0.01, 9.79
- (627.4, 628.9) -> -0.02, 9.99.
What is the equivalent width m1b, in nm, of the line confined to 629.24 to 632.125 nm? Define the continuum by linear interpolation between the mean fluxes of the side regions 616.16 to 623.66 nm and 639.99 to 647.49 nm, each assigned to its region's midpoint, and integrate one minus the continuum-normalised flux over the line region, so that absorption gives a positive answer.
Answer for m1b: -0.02 nm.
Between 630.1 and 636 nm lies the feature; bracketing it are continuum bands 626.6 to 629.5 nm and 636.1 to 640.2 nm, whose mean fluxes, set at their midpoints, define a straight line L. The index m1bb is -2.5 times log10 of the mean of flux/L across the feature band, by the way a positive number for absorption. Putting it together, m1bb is 0.01 mag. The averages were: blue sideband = 9.97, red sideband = 9.75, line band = 9.75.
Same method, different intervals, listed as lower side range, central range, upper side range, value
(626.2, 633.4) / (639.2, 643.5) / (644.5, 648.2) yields 0.01 mag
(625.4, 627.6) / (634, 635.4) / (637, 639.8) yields -0.02 mag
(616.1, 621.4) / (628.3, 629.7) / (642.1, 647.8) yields -0.04 mag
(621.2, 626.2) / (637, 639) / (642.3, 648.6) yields -0.04 mag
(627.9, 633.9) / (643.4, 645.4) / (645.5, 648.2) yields 0.02 mag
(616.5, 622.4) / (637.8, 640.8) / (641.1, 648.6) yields 0.01 mag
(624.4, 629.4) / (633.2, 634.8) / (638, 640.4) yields 0.01 mag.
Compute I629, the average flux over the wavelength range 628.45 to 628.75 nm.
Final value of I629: 9.91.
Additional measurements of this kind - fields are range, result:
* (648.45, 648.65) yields 9.85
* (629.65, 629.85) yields 9.48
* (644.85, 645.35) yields 9.17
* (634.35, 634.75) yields 9.74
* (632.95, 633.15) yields 9.73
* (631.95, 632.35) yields 9.85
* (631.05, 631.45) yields 9.86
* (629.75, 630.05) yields 10.1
